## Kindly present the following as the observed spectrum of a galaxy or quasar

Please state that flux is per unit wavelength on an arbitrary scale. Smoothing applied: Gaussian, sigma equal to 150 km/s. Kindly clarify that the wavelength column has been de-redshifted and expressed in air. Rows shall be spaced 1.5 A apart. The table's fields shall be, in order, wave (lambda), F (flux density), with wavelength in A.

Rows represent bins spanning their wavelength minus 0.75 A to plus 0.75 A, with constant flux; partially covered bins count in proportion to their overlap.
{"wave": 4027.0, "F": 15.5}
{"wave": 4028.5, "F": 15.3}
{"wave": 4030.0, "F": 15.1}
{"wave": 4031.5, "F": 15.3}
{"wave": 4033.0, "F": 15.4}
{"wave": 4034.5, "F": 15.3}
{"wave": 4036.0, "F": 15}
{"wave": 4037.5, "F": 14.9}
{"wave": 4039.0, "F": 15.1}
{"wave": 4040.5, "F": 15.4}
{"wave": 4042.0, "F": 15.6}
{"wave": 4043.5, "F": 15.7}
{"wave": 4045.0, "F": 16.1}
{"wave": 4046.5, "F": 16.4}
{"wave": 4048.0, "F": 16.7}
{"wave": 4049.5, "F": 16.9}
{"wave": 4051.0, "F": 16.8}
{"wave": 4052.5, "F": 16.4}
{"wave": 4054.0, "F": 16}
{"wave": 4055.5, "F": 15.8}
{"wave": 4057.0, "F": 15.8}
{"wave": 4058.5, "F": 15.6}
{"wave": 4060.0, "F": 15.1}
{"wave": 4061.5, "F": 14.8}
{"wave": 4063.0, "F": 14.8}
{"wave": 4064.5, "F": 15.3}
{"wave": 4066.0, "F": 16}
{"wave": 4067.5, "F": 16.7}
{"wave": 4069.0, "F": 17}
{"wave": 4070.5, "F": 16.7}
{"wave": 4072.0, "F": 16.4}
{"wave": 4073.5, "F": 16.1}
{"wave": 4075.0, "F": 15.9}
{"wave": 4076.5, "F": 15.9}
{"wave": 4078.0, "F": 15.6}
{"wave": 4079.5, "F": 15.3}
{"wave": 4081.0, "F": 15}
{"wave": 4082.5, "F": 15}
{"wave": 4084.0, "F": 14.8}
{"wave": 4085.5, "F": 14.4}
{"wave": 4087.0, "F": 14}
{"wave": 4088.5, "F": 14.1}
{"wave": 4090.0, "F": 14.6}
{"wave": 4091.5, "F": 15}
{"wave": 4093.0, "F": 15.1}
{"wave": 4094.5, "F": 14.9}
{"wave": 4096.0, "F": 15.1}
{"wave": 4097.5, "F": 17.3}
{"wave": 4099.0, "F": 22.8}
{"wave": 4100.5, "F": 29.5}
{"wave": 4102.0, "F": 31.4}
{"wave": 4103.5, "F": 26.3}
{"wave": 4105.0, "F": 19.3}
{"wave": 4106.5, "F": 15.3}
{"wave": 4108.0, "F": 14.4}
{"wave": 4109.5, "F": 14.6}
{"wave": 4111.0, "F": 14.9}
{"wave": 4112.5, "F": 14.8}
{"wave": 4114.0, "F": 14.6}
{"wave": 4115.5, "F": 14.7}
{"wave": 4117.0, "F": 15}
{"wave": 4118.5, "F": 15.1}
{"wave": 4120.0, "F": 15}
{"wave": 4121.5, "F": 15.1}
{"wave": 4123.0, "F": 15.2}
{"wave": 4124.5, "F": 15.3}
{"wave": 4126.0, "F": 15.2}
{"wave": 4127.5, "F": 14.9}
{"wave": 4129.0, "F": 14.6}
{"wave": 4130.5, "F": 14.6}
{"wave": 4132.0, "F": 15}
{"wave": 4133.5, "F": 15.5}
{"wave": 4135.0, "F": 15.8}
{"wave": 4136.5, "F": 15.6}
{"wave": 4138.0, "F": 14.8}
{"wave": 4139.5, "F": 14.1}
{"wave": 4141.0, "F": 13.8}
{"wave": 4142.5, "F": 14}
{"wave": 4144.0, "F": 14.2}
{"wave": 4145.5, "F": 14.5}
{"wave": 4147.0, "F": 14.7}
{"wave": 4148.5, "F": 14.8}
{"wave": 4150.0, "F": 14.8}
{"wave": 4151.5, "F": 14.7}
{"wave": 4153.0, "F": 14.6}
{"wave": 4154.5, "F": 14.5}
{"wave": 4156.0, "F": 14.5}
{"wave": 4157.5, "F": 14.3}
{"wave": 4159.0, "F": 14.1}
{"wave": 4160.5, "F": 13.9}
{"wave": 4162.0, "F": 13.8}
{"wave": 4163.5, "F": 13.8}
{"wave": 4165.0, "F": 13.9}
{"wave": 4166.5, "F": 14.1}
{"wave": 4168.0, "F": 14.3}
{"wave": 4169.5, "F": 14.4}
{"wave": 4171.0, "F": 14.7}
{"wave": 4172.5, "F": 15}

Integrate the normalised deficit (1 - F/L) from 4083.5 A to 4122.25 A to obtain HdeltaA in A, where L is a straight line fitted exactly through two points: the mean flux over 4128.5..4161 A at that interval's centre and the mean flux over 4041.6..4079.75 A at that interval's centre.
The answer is -4.4 A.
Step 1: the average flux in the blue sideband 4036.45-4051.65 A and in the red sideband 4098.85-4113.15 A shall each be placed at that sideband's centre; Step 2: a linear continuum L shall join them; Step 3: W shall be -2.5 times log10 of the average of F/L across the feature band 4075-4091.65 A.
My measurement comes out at 0.24 mag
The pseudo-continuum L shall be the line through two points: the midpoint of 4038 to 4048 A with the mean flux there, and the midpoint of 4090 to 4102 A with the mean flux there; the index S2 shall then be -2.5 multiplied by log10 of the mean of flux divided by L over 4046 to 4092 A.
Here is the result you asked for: 0.11 mag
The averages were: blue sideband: 15.8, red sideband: 19.1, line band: 15.6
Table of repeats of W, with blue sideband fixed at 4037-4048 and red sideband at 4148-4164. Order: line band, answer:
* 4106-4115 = 0.010 mag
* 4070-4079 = -0.052 mag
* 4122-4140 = -0.031 mag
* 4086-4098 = 0.011 mag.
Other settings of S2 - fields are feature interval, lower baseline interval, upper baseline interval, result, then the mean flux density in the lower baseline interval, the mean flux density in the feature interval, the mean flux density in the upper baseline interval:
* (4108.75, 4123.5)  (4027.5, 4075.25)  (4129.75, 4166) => 0.00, 15.8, 14.9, 14.5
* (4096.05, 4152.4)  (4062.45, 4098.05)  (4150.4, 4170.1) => -0.11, 15.5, 16.4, 14.2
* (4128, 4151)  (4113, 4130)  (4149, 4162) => 0.00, 15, 14.7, 14.4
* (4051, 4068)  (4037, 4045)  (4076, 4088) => -0.03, 15.4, 15.7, 15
